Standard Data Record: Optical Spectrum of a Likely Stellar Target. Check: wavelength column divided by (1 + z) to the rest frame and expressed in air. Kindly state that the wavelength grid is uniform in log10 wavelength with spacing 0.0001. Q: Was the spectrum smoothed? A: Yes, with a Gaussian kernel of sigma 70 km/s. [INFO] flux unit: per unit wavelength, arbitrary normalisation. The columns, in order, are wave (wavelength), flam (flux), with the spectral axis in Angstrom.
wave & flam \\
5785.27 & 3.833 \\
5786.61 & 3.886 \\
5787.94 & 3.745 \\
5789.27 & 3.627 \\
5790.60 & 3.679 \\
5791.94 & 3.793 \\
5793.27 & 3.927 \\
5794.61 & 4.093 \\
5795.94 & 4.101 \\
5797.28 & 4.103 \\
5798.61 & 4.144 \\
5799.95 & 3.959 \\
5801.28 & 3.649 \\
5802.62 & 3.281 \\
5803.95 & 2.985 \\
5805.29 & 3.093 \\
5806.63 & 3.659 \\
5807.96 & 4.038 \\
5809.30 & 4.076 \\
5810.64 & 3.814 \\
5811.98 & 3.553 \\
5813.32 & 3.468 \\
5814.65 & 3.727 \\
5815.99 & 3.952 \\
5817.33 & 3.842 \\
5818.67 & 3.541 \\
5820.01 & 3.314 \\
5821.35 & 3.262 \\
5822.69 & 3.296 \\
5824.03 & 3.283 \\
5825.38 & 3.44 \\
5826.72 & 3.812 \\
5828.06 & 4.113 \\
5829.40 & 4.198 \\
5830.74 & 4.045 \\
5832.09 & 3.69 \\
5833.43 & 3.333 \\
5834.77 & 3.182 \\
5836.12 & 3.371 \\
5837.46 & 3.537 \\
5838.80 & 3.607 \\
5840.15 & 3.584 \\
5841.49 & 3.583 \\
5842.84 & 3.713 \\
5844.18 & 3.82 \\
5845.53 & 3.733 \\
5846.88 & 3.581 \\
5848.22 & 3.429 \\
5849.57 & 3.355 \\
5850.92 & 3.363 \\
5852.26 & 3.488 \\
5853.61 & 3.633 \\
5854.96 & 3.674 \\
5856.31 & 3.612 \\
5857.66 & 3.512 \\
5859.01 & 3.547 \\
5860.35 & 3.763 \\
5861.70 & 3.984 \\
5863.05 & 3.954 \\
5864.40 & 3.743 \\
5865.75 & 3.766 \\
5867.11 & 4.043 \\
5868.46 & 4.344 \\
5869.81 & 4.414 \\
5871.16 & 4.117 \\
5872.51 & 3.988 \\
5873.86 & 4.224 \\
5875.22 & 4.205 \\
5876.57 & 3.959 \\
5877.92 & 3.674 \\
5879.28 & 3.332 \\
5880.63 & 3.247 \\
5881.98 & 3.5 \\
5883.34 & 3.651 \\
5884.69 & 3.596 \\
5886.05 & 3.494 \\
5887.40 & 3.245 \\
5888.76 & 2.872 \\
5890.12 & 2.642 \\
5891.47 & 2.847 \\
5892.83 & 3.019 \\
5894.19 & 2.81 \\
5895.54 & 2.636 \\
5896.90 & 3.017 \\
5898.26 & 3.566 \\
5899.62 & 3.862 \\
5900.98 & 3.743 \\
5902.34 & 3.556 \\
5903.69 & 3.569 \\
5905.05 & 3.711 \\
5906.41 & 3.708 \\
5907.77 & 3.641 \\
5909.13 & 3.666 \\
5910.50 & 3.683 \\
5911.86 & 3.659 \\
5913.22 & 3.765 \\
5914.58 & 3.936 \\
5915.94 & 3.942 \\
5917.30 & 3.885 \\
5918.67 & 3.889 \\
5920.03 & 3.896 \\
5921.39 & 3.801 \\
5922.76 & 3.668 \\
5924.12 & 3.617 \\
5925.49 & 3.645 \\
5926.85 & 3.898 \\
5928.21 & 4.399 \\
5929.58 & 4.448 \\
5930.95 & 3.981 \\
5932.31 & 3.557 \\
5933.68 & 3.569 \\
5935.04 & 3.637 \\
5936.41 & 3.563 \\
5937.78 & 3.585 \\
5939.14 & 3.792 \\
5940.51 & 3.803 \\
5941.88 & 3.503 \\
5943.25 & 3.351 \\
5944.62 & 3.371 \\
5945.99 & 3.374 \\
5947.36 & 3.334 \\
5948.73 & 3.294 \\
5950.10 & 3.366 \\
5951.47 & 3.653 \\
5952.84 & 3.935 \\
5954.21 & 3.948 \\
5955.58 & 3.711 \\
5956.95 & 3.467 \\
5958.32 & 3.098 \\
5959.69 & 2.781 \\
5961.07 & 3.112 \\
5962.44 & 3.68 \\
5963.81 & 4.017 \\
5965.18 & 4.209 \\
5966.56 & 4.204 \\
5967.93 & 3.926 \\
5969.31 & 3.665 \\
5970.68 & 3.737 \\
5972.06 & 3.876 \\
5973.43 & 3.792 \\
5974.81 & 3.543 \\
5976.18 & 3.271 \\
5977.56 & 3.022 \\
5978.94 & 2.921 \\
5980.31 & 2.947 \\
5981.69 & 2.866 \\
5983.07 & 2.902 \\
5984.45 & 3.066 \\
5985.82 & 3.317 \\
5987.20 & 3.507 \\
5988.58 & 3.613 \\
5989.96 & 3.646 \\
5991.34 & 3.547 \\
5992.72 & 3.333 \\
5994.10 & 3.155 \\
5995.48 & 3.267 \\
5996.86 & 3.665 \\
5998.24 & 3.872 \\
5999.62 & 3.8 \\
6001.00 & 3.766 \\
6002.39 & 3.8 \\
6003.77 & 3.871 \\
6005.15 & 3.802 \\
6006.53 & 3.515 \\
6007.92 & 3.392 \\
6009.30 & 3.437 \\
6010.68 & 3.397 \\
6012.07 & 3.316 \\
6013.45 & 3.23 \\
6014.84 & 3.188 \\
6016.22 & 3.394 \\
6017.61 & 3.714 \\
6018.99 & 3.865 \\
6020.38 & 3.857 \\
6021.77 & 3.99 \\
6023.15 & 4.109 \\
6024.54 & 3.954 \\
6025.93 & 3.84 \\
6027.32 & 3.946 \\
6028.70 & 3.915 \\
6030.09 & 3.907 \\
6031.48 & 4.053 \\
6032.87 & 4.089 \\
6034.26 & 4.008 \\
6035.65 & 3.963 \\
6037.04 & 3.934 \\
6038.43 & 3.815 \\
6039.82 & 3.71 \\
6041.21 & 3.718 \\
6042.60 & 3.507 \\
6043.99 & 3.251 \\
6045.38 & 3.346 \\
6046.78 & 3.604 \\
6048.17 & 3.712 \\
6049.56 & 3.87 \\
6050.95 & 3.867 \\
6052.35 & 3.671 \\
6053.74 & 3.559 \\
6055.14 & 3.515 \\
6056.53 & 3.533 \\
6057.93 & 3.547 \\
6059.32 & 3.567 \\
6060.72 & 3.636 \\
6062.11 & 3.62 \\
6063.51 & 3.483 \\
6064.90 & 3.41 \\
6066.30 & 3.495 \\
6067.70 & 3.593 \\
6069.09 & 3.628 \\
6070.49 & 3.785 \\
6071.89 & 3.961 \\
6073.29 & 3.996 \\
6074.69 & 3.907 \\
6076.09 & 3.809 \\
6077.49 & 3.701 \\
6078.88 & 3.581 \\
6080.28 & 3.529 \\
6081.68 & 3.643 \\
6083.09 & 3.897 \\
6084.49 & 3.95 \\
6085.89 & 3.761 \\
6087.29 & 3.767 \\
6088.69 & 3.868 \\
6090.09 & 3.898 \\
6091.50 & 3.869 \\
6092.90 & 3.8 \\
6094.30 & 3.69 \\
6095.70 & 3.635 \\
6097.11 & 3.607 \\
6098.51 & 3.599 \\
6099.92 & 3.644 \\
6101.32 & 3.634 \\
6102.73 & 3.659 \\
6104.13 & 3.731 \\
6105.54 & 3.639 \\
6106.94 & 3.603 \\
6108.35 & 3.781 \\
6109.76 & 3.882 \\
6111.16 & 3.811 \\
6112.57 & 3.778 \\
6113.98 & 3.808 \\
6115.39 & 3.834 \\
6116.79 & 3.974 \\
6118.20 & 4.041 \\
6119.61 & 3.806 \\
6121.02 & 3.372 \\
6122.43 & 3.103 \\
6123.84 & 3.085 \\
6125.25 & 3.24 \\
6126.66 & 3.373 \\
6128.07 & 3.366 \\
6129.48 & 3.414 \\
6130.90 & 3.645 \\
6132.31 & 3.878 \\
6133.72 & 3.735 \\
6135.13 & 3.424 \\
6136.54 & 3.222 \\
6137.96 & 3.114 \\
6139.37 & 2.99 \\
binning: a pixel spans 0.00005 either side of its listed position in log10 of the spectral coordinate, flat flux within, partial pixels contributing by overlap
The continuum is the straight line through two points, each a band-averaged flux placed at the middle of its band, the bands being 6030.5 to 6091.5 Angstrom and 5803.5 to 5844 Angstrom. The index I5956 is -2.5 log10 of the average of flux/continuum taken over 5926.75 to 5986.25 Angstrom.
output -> 0.035 mag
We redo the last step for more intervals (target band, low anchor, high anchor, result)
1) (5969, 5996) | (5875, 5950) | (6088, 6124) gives 0.09 mag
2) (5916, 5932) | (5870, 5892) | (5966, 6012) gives -0.11 mag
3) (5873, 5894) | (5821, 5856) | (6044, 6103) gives 0.06 mag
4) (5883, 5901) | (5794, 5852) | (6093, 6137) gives 0.14 mag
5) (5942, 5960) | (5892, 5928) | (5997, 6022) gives 0.05 mag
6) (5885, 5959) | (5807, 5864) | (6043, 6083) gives 0.02 mag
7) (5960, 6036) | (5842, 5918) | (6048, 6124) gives 0.02 mag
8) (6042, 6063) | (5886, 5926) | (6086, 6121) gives 0.03 mag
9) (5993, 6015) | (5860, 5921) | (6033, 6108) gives 0.04 mag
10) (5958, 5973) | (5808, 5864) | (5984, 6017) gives -0.05 mag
